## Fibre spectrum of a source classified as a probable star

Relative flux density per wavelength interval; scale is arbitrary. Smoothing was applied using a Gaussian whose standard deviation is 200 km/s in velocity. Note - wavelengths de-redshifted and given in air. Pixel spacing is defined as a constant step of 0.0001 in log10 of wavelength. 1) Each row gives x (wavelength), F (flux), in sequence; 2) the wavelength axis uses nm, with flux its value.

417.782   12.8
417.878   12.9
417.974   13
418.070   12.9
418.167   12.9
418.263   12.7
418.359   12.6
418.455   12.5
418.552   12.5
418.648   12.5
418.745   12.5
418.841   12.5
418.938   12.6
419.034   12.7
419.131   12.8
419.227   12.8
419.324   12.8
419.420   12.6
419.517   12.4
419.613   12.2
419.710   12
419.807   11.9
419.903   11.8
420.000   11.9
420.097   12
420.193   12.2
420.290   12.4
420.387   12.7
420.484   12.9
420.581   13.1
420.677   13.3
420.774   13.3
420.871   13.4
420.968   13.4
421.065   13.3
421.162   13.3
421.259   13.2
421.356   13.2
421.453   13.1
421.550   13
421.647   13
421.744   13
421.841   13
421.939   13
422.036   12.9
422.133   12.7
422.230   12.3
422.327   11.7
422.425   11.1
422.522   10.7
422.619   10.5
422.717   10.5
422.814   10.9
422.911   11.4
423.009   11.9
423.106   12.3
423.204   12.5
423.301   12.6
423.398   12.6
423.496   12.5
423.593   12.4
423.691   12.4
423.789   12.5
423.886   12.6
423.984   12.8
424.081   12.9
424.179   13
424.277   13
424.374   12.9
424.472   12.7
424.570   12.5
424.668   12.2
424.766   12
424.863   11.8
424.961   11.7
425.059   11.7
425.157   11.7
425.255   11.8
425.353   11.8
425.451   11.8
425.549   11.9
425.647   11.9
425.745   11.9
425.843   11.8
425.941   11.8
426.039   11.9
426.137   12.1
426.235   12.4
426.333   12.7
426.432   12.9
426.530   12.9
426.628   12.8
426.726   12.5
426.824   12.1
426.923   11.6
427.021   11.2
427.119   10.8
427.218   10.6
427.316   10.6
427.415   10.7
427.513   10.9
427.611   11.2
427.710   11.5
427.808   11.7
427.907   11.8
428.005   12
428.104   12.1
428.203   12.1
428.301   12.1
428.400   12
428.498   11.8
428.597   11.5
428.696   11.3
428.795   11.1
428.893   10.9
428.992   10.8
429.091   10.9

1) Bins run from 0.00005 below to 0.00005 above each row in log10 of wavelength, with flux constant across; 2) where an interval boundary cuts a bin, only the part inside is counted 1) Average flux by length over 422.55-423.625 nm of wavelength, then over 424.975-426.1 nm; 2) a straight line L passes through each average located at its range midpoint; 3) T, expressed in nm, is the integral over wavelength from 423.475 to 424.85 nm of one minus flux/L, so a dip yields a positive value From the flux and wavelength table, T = -0.09 nm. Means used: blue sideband 11.8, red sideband 11.8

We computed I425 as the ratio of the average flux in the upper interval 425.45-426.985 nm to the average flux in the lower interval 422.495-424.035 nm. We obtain 1.02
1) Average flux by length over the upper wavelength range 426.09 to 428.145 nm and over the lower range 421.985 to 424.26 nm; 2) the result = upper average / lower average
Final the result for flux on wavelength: 1.0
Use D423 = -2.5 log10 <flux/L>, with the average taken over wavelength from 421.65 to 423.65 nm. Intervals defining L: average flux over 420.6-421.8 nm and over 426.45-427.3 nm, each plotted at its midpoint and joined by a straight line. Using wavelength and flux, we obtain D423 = 0.071 mag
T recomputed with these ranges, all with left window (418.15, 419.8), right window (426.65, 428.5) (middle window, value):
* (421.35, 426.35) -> -0.09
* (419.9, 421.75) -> -0.09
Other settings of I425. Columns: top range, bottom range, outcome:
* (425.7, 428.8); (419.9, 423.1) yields 0.95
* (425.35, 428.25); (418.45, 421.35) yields 0.93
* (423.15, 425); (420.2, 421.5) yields 0.96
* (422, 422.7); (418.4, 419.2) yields 0.92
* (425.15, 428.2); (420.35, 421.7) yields 0.90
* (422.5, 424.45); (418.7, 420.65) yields 0.98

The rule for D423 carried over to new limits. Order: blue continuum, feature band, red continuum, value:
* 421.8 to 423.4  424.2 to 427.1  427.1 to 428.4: -0.05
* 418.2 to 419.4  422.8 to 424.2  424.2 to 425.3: -0.01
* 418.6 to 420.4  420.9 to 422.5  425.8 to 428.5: -0.05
